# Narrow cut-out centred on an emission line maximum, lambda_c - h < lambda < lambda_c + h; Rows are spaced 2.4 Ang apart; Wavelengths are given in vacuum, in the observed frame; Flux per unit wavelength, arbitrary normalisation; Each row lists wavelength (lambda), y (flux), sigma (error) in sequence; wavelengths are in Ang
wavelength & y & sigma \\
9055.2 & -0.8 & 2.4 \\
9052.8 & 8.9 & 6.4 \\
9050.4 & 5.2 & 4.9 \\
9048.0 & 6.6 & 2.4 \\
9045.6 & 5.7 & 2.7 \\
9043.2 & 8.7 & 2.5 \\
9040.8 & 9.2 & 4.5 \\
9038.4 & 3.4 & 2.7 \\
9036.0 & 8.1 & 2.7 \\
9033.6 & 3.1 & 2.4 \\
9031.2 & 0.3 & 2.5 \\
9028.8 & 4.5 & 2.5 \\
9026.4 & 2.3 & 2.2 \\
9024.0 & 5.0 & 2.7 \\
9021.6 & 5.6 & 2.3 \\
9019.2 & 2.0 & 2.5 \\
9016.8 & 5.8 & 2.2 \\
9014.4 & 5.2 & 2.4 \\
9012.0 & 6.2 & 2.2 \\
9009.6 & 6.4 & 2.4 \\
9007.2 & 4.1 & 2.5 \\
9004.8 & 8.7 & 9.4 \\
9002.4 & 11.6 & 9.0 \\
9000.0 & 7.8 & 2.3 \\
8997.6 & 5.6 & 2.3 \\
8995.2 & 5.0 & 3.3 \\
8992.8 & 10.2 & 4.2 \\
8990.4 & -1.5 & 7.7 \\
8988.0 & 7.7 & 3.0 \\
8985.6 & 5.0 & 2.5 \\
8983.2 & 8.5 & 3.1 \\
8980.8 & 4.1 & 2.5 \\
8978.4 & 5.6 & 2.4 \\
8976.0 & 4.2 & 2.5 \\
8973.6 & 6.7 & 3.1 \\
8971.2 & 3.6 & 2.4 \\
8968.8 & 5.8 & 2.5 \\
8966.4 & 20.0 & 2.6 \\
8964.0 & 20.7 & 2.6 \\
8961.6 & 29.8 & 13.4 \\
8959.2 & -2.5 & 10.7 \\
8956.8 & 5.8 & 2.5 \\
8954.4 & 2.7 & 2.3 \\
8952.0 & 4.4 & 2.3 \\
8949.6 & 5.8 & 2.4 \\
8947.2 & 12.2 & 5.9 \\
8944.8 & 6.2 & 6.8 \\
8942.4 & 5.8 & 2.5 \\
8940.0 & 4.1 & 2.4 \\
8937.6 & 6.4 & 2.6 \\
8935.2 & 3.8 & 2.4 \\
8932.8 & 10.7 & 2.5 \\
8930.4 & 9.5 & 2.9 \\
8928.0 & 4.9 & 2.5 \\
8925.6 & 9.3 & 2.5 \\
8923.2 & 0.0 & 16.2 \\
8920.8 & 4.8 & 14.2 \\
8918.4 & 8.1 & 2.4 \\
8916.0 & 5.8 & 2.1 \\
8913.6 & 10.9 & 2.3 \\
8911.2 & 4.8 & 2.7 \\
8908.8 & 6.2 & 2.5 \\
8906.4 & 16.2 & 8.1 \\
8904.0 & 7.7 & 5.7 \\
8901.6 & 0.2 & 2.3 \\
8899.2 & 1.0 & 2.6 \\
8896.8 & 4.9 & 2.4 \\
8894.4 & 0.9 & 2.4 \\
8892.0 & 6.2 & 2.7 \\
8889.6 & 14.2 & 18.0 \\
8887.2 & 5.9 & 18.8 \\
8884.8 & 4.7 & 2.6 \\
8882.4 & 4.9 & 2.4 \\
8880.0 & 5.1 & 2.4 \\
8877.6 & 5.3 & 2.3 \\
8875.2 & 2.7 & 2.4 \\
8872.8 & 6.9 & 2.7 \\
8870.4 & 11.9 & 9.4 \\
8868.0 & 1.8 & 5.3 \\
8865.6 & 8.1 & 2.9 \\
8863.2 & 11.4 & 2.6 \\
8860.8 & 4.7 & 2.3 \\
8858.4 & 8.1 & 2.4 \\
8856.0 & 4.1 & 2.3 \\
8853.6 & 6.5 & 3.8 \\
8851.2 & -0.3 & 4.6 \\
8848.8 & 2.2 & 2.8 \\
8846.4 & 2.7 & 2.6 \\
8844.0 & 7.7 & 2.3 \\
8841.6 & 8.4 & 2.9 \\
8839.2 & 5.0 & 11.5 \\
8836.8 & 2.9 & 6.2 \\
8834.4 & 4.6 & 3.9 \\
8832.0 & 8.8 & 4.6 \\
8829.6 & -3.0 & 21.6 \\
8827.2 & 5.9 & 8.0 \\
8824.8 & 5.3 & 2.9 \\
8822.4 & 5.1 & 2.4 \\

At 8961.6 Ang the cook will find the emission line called Hbeta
